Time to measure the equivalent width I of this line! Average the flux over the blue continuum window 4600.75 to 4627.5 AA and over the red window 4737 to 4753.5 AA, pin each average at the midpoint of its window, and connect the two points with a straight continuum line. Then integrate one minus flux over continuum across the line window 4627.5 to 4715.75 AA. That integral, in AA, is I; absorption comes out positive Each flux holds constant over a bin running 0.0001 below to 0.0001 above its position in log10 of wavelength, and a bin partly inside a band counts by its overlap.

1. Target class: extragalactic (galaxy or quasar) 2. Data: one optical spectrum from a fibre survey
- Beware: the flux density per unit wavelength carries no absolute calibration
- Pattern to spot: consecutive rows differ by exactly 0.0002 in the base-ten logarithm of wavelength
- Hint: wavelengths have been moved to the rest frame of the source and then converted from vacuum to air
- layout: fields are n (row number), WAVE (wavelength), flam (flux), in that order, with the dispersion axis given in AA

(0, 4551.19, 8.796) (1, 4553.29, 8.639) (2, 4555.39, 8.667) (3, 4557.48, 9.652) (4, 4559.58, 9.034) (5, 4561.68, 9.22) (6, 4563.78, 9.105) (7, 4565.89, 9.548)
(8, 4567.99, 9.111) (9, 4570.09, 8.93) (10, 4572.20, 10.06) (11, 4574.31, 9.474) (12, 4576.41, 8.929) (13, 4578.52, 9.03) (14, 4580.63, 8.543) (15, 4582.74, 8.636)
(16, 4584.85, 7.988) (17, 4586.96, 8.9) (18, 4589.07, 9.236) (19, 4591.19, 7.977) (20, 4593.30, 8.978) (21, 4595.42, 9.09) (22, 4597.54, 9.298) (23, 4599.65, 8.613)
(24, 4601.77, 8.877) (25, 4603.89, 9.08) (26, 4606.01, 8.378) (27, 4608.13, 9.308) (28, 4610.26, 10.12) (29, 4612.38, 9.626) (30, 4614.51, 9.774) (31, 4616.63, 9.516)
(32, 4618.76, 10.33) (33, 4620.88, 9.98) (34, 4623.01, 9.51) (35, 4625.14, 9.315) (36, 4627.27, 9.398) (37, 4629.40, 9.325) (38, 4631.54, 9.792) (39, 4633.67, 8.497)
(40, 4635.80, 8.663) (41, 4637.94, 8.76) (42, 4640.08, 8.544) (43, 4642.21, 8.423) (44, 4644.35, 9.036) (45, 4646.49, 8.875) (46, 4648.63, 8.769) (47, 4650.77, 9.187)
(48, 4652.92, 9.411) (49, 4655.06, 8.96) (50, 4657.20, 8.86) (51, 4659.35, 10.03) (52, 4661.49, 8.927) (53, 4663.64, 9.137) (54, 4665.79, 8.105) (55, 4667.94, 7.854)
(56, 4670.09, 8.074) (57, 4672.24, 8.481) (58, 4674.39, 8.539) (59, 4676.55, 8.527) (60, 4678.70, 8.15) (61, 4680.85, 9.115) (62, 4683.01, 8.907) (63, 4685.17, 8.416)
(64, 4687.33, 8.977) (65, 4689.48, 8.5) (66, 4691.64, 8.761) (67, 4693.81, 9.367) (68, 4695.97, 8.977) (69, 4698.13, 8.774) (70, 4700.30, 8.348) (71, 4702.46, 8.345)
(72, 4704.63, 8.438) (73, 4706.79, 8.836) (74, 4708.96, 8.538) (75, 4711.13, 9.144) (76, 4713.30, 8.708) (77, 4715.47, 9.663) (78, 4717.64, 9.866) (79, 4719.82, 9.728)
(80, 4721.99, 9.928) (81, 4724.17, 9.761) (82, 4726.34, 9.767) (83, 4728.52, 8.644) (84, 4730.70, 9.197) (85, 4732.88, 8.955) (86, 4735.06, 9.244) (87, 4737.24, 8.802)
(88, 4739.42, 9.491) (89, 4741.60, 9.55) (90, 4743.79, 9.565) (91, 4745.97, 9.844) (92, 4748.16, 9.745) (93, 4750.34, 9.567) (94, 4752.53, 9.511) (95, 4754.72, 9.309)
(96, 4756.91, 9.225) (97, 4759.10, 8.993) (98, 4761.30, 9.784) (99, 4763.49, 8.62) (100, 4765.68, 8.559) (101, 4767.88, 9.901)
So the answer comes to 6.6 AA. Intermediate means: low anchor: 9.48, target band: 8.8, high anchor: 9.55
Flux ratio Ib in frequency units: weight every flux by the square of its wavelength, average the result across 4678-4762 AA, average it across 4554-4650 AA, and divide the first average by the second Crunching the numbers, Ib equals 1.06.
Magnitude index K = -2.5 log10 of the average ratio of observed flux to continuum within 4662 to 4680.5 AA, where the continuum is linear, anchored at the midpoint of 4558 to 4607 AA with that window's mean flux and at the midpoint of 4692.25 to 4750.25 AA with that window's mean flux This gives 0.09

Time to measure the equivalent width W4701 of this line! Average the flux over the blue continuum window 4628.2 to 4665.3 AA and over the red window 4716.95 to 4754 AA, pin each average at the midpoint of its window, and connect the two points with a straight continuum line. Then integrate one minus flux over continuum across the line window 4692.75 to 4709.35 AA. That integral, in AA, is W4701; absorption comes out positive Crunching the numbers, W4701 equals 1.0 AA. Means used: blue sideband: 9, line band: 8.71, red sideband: 9.47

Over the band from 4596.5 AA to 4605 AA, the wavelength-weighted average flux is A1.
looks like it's 8.97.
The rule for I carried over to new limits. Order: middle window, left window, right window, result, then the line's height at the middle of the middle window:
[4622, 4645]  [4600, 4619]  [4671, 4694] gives 0.3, 9.14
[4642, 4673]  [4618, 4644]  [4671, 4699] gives 0.5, 8.96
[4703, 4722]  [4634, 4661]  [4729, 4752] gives 0.2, 9.25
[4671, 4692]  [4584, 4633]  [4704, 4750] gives 1.5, 9.29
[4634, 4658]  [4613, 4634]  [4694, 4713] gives 1.2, 9.34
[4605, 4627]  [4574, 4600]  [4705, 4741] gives -1.7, 8.91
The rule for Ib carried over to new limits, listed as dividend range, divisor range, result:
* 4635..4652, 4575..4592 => 1.04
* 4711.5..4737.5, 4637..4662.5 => 1.08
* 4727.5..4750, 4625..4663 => 1.07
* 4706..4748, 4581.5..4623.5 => 1.08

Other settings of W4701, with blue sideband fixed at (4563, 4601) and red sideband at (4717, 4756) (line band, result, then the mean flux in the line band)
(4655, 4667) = 0.30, 8.99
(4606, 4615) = -0.48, 9.54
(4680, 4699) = 0.92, 8.86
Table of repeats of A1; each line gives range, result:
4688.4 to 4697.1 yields 8.91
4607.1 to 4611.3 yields 9.7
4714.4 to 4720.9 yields 9.75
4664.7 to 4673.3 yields 8.13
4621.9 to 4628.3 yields 9.41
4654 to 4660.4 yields 9.28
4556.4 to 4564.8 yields 9.26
